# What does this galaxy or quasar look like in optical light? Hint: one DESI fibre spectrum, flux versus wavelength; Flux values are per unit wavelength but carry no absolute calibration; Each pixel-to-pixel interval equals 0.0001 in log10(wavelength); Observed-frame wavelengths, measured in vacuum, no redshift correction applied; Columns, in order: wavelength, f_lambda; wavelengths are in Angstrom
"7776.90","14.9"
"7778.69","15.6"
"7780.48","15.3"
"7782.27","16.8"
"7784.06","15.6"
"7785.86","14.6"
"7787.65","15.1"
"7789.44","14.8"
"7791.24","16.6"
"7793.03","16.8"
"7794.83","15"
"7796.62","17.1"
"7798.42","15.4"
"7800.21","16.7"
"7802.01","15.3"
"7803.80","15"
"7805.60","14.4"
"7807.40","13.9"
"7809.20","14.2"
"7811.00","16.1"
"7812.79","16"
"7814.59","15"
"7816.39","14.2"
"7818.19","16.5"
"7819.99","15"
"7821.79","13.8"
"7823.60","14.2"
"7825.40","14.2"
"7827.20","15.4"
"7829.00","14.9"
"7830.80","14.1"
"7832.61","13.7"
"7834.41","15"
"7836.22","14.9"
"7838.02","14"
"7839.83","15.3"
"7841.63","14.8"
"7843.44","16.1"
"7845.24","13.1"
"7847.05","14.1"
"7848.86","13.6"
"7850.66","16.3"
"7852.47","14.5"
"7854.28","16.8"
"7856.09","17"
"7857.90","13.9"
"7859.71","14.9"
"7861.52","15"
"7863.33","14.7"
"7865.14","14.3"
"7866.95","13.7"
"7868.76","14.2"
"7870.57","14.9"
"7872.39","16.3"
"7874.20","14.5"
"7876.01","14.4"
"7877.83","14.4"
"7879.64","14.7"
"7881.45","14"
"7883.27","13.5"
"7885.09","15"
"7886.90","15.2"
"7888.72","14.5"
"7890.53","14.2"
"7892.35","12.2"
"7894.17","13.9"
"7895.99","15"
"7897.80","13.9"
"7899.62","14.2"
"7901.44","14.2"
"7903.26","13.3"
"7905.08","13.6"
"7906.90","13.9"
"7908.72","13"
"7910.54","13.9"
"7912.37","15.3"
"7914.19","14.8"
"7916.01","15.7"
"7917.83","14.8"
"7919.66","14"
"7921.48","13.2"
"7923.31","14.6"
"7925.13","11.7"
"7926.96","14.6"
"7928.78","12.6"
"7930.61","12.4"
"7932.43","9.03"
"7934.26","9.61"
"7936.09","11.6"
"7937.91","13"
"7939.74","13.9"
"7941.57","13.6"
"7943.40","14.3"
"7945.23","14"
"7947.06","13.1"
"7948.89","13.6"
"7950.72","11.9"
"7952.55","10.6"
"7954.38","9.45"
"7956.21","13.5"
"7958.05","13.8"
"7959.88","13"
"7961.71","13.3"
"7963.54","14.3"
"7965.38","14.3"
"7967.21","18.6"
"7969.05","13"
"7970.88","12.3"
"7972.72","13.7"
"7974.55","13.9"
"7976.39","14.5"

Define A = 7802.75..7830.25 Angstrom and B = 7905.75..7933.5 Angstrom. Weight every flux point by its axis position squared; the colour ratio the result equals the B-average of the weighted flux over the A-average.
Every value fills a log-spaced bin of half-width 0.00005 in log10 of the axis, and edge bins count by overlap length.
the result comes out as 0.9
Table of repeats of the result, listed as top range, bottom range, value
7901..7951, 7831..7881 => 0.92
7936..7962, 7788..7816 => 0.86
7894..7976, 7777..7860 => 0.91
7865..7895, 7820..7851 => 1.00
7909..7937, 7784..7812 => 0.88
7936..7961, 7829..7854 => 0.90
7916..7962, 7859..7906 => 0.91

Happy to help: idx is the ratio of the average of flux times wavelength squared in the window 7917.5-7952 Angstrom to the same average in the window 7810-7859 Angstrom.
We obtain 0.9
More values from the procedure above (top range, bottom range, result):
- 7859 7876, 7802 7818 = 1.00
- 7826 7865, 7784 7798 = 0.96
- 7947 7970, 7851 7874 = 0.91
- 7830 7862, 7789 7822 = 0.97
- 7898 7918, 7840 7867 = 0.97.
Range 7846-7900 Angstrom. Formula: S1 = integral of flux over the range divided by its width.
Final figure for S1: 14.6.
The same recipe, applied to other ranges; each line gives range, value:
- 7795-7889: 14.9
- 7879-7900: 14.2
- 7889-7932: 13.8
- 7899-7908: 13.8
